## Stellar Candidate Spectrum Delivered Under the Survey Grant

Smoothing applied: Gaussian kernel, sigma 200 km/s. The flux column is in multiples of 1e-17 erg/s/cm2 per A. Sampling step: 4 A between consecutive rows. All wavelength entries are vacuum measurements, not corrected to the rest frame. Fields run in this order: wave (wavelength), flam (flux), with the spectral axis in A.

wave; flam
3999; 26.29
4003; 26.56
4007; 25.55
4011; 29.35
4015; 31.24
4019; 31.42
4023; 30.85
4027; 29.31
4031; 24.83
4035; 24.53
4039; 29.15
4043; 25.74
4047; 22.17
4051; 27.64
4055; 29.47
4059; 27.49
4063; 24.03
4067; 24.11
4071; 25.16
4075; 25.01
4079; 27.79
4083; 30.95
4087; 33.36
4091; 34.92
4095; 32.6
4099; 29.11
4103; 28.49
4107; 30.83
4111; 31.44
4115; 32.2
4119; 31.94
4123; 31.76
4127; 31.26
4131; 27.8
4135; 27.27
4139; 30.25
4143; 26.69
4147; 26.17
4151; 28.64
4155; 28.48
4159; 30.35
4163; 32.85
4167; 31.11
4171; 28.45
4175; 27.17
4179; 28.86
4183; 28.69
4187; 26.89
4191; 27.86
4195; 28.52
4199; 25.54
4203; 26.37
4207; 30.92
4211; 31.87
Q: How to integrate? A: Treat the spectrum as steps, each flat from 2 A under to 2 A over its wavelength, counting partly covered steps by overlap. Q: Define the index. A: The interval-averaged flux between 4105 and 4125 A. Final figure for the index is 31.6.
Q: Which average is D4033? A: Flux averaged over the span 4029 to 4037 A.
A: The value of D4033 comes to 24.7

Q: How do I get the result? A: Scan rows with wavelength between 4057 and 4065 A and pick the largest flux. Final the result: 27.49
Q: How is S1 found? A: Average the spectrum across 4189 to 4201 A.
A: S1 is 27.3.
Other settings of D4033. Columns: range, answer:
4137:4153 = 27.9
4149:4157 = 28.6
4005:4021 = 29.4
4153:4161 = 29.4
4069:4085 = 27.2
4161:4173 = 30.8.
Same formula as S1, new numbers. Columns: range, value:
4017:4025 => 31.1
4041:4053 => 25.2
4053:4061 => 28.5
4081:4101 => 32.2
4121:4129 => 31.5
